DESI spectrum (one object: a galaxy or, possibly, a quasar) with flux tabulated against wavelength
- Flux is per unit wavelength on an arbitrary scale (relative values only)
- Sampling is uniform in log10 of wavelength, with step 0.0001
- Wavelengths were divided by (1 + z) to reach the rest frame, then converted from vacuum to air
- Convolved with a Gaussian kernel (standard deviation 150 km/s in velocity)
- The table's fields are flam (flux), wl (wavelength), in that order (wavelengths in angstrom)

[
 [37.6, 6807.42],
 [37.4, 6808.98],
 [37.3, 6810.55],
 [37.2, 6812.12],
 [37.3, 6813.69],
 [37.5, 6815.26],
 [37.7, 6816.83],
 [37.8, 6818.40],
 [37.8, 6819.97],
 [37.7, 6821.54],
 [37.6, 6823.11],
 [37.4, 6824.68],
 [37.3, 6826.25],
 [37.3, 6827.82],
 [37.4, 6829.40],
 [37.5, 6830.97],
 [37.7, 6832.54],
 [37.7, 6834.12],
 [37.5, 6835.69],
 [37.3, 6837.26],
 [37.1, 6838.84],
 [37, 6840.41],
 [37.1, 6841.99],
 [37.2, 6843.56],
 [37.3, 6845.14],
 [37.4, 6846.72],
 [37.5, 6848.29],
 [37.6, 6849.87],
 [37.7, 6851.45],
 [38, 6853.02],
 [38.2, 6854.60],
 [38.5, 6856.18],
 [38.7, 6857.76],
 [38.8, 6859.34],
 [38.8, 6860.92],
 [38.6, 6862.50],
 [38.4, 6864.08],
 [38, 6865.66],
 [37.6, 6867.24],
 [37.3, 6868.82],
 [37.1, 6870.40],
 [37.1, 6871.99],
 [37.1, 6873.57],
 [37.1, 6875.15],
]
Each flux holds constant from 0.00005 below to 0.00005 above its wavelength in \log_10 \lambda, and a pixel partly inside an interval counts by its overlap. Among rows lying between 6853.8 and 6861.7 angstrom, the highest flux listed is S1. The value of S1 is 38.8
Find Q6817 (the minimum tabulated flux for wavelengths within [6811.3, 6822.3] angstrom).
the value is 37.2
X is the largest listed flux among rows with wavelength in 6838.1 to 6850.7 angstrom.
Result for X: 37.6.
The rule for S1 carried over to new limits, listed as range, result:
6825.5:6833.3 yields 37.7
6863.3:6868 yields 38.4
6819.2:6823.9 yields 37.8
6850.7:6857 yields 38.5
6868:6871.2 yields 37.3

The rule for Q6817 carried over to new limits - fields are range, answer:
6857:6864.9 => 38.4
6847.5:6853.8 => 37.5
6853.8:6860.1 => 38.2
